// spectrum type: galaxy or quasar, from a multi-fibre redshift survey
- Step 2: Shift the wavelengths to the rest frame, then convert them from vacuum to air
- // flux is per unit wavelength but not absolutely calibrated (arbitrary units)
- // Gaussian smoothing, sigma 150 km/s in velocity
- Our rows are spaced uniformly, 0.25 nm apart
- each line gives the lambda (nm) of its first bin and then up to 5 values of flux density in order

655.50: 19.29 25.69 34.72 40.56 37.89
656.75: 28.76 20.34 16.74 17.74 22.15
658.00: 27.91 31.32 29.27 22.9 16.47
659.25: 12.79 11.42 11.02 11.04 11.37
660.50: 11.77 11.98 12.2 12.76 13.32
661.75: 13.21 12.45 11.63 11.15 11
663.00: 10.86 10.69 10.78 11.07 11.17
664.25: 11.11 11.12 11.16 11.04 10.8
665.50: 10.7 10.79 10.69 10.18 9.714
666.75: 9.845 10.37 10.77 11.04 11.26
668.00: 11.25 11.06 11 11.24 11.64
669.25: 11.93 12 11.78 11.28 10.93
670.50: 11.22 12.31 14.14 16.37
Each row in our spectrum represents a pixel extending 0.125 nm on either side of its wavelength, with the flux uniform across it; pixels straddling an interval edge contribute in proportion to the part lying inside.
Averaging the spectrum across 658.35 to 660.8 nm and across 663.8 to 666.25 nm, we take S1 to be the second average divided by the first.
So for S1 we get 0.72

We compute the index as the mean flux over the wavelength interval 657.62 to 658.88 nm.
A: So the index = 26.6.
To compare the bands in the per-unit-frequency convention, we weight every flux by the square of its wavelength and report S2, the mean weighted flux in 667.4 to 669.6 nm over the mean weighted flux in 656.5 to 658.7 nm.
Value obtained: 0.5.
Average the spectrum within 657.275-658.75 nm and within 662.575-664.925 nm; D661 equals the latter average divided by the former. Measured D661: 0.44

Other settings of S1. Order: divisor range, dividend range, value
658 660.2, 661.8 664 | 0.61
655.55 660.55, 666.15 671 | 0.50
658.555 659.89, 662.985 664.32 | 0.70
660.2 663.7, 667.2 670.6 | 0.96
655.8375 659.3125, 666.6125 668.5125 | 0.42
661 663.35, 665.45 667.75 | 0.88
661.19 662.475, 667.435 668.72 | 0.89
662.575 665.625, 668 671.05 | 1.06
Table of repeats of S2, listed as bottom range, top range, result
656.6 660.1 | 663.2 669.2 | 0.55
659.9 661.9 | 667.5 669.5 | 0.95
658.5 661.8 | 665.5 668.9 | 0.79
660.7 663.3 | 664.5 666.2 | 0.92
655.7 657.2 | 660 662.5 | 0.40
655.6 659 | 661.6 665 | 0.43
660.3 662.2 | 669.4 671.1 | 0.98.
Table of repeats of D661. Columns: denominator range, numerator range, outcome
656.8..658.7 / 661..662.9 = 0.51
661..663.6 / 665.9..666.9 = 0.85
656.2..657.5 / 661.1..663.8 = 0.43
